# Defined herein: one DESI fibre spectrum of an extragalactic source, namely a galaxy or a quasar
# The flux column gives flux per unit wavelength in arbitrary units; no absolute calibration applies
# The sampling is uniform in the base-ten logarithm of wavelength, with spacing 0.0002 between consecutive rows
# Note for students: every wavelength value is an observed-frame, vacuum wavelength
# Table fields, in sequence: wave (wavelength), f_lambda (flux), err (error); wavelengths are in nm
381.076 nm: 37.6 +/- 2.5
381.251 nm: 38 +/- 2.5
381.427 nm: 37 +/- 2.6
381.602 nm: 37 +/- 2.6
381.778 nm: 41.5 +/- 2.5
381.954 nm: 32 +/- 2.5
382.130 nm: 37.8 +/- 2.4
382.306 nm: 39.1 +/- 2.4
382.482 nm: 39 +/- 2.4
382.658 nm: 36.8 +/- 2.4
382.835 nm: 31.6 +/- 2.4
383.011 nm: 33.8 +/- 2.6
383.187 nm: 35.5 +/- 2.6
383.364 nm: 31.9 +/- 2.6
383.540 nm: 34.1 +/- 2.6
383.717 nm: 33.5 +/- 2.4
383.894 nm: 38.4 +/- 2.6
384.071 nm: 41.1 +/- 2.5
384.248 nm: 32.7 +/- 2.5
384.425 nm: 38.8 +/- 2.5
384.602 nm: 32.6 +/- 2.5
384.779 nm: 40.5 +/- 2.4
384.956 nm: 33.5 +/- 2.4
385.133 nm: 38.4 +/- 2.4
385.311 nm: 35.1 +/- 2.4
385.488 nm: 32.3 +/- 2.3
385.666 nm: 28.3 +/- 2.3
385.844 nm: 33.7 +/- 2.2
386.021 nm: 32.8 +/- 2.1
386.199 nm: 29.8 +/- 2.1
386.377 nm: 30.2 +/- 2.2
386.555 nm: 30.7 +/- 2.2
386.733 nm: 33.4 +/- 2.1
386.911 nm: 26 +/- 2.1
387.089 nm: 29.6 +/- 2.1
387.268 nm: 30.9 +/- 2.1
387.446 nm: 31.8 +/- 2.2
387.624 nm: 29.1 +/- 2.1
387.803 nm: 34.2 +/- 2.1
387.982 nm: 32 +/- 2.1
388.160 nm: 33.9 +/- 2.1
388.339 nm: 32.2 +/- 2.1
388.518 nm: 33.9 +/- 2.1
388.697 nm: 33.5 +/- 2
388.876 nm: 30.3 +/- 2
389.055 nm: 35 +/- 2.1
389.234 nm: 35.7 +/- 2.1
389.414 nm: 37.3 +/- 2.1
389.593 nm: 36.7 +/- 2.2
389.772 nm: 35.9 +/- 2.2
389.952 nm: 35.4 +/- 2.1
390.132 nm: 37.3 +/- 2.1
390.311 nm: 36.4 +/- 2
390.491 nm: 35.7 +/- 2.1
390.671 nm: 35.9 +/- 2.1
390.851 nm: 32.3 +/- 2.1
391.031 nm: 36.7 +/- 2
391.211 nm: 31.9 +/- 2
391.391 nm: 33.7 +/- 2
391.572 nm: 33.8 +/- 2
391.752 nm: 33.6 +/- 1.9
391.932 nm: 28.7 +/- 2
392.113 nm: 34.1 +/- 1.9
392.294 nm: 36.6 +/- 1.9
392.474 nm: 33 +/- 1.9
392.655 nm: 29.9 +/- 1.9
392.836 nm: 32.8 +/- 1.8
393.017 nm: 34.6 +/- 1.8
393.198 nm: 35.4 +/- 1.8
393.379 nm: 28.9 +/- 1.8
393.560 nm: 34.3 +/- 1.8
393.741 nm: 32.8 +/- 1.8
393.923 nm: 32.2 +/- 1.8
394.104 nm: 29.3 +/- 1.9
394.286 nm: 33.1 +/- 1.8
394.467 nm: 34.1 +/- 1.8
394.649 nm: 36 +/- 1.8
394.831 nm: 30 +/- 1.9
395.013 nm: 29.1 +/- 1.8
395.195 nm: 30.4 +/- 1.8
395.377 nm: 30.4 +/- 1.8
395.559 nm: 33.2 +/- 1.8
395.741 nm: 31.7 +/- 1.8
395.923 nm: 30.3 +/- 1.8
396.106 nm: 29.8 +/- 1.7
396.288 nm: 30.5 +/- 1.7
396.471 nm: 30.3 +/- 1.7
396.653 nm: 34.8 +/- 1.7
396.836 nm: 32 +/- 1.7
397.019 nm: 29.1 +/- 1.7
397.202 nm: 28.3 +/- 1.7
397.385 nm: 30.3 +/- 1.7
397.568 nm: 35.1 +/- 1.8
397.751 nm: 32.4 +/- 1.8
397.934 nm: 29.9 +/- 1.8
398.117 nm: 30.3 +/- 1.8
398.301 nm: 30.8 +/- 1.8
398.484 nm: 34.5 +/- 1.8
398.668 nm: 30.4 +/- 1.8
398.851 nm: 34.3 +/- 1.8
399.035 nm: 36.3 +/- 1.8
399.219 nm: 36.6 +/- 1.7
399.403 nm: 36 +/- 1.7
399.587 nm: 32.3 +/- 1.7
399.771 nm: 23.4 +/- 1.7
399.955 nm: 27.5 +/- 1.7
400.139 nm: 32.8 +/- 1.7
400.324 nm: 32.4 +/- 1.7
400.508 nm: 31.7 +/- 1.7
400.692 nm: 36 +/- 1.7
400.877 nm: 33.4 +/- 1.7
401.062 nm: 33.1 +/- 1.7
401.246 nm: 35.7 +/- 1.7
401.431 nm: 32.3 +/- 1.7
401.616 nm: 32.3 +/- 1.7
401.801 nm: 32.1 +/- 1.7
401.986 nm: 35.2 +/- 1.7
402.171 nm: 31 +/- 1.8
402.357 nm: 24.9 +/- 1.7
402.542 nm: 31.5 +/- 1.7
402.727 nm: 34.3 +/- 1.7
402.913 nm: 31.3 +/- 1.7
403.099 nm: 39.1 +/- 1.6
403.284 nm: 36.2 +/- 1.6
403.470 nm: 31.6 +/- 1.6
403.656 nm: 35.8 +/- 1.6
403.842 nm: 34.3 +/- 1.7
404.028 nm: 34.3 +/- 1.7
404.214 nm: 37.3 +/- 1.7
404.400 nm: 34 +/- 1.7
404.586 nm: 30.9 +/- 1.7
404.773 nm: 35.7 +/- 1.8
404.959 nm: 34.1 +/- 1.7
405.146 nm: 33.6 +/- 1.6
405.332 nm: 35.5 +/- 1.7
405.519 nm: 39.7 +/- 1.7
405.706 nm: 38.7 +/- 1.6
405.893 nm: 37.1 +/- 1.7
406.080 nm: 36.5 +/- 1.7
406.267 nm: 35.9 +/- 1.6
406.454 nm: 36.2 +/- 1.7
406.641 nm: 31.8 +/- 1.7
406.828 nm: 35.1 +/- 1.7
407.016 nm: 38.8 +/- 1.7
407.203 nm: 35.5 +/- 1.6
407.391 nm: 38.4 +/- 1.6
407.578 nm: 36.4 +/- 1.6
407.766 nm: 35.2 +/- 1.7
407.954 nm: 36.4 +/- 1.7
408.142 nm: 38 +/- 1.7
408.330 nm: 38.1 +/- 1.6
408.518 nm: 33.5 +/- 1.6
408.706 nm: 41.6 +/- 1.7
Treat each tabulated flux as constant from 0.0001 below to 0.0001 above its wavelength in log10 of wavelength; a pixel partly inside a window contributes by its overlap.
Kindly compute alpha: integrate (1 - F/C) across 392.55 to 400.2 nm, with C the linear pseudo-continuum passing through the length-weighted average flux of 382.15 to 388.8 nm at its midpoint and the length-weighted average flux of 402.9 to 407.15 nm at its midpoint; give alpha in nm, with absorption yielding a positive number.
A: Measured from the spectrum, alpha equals 0.63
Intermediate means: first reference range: 33.7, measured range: 31.8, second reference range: 35.5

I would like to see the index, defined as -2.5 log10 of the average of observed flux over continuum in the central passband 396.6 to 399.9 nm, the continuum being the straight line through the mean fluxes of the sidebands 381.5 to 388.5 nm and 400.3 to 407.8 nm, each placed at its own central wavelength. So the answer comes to 0.08 mag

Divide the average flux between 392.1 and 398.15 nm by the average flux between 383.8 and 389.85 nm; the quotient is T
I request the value 1.0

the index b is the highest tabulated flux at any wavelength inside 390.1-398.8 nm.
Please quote 37.3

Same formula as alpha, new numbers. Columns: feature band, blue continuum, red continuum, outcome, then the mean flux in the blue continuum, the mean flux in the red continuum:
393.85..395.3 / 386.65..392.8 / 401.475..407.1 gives 0.086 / 33.4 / 34.5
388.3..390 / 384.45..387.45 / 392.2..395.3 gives -0.113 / 32.5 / 32.5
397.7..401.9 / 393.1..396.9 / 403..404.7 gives 0.125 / 31.8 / 34.8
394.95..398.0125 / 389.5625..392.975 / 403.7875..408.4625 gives 0.328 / 34.2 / 35.9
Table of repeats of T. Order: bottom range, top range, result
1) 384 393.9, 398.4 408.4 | 1.02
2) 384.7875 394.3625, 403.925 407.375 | 1.07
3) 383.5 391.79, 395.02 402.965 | 0.94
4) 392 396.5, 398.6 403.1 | 1.01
